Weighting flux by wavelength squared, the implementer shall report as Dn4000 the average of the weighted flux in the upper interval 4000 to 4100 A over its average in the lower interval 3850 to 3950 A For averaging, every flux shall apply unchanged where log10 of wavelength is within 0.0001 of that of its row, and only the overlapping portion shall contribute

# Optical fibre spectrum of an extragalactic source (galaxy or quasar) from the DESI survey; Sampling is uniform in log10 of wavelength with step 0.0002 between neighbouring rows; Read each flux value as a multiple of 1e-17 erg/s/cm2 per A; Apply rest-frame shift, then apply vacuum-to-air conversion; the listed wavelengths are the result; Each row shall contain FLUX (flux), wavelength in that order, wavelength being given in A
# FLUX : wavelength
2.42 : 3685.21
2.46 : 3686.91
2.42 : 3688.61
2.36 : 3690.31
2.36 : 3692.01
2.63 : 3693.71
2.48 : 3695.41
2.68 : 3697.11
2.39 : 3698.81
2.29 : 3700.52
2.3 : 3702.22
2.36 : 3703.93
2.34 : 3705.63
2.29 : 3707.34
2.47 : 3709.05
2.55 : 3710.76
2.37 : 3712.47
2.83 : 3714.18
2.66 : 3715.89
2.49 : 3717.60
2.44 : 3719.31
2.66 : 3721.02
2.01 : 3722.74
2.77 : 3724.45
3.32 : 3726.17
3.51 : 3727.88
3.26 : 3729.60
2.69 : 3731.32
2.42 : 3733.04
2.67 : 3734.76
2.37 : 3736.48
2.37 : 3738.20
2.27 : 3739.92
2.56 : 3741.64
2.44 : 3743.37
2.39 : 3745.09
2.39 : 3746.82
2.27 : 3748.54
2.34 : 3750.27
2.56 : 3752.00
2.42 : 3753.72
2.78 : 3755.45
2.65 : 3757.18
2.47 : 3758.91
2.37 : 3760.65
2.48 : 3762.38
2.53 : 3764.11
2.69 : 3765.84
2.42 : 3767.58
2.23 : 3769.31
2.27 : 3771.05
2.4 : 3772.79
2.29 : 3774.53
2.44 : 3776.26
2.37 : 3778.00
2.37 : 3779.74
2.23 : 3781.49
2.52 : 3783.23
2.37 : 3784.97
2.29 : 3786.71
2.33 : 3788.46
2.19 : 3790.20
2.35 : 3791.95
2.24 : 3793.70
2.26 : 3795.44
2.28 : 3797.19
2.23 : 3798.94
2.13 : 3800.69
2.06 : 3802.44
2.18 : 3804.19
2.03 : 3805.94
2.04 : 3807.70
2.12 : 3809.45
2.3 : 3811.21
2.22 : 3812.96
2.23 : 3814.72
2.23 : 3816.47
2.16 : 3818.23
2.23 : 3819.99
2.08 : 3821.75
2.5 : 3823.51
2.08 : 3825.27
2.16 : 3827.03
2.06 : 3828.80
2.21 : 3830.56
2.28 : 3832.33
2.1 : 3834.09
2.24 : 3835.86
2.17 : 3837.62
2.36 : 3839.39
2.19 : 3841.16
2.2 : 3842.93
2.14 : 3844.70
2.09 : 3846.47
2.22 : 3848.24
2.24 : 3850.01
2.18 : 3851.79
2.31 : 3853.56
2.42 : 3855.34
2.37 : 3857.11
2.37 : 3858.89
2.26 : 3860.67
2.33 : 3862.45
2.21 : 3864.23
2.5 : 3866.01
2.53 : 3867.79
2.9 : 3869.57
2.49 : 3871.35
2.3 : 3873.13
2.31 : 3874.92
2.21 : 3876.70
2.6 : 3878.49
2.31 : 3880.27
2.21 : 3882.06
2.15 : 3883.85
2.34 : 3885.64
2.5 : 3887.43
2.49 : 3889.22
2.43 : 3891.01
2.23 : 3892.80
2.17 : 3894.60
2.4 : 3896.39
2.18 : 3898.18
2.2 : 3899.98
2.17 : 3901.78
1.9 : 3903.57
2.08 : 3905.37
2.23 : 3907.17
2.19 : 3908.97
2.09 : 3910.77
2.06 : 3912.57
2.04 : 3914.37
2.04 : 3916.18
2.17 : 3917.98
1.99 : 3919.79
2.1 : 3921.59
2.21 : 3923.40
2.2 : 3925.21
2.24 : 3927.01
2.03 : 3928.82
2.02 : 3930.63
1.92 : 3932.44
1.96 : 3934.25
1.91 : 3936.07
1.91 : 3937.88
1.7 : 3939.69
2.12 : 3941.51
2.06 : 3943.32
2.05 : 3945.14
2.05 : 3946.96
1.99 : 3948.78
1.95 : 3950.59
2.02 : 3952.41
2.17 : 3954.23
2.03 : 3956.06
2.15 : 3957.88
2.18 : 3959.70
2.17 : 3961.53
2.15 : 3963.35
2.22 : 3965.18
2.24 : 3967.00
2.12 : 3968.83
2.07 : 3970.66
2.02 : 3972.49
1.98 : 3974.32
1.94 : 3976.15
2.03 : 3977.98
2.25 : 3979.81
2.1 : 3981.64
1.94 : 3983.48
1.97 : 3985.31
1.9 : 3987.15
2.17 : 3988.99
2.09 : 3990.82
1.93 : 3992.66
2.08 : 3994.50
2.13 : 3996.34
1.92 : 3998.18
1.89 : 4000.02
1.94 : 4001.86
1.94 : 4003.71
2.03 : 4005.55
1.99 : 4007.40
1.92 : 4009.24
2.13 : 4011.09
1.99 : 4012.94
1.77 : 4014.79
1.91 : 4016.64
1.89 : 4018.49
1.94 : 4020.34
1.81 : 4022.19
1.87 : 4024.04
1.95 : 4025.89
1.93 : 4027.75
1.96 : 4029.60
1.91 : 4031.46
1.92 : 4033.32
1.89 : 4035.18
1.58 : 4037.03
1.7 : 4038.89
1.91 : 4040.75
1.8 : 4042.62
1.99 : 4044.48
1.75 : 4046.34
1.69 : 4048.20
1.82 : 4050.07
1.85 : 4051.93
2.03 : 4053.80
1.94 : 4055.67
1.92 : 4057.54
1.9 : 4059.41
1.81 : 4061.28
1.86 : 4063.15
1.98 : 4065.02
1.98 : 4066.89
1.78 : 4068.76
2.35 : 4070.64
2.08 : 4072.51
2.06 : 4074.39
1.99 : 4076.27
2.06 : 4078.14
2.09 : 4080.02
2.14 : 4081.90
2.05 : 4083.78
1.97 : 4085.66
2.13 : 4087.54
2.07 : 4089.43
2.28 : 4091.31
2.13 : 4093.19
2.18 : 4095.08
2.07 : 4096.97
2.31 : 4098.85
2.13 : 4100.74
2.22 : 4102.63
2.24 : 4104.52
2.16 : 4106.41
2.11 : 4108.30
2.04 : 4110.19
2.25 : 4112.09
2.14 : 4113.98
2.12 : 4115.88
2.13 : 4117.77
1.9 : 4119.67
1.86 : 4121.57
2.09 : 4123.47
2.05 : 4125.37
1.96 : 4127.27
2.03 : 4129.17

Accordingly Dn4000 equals 0.96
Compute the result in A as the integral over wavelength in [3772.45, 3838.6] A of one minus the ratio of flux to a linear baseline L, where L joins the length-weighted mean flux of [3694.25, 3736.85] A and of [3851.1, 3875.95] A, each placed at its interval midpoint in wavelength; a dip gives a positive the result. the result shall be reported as 6.3 A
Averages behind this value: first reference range 2.59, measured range 2.23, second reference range 2.39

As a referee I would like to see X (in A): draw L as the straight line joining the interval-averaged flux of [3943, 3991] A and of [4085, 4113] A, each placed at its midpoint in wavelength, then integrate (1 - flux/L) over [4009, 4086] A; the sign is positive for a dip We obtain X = 7.2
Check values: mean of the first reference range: 2.07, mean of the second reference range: 2.15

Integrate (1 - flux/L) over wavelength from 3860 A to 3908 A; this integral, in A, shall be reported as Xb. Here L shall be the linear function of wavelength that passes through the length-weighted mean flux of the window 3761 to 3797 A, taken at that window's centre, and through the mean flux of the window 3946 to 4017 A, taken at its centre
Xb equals -2.73 A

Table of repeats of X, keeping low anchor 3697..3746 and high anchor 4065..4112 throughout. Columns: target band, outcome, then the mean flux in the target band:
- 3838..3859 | 1.3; 2.25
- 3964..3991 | 2.1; 2.07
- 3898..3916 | 1.7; 2.11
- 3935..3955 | 2.6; 1.99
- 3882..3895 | 0.1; 2.33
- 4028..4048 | 3.1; 1.84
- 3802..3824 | 2.4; 2.18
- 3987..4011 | 2.3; 2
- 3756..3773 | 0.3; 2.46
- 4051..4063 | 1.4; 1.9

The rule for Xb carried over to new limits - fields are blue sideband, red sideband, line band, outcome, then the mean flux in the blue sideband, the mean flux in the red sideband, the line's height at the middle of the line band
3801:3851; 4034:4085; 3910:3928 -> -0.3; 2.18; 1.93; 2.08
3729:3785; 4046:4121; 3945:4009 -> 3.8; 2.46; 2.04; 2.18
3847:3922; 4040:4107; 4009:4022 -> 1.0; 2.27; 2.02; 2.1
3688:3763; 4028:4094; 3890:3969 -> 2.8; 2.53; 1.95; 2.18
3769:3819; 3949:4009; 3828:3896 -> -4.0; 2.25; 2.05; 2.18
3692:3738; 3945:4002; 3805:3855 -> 3.3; 2.58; 2.06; 2.35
